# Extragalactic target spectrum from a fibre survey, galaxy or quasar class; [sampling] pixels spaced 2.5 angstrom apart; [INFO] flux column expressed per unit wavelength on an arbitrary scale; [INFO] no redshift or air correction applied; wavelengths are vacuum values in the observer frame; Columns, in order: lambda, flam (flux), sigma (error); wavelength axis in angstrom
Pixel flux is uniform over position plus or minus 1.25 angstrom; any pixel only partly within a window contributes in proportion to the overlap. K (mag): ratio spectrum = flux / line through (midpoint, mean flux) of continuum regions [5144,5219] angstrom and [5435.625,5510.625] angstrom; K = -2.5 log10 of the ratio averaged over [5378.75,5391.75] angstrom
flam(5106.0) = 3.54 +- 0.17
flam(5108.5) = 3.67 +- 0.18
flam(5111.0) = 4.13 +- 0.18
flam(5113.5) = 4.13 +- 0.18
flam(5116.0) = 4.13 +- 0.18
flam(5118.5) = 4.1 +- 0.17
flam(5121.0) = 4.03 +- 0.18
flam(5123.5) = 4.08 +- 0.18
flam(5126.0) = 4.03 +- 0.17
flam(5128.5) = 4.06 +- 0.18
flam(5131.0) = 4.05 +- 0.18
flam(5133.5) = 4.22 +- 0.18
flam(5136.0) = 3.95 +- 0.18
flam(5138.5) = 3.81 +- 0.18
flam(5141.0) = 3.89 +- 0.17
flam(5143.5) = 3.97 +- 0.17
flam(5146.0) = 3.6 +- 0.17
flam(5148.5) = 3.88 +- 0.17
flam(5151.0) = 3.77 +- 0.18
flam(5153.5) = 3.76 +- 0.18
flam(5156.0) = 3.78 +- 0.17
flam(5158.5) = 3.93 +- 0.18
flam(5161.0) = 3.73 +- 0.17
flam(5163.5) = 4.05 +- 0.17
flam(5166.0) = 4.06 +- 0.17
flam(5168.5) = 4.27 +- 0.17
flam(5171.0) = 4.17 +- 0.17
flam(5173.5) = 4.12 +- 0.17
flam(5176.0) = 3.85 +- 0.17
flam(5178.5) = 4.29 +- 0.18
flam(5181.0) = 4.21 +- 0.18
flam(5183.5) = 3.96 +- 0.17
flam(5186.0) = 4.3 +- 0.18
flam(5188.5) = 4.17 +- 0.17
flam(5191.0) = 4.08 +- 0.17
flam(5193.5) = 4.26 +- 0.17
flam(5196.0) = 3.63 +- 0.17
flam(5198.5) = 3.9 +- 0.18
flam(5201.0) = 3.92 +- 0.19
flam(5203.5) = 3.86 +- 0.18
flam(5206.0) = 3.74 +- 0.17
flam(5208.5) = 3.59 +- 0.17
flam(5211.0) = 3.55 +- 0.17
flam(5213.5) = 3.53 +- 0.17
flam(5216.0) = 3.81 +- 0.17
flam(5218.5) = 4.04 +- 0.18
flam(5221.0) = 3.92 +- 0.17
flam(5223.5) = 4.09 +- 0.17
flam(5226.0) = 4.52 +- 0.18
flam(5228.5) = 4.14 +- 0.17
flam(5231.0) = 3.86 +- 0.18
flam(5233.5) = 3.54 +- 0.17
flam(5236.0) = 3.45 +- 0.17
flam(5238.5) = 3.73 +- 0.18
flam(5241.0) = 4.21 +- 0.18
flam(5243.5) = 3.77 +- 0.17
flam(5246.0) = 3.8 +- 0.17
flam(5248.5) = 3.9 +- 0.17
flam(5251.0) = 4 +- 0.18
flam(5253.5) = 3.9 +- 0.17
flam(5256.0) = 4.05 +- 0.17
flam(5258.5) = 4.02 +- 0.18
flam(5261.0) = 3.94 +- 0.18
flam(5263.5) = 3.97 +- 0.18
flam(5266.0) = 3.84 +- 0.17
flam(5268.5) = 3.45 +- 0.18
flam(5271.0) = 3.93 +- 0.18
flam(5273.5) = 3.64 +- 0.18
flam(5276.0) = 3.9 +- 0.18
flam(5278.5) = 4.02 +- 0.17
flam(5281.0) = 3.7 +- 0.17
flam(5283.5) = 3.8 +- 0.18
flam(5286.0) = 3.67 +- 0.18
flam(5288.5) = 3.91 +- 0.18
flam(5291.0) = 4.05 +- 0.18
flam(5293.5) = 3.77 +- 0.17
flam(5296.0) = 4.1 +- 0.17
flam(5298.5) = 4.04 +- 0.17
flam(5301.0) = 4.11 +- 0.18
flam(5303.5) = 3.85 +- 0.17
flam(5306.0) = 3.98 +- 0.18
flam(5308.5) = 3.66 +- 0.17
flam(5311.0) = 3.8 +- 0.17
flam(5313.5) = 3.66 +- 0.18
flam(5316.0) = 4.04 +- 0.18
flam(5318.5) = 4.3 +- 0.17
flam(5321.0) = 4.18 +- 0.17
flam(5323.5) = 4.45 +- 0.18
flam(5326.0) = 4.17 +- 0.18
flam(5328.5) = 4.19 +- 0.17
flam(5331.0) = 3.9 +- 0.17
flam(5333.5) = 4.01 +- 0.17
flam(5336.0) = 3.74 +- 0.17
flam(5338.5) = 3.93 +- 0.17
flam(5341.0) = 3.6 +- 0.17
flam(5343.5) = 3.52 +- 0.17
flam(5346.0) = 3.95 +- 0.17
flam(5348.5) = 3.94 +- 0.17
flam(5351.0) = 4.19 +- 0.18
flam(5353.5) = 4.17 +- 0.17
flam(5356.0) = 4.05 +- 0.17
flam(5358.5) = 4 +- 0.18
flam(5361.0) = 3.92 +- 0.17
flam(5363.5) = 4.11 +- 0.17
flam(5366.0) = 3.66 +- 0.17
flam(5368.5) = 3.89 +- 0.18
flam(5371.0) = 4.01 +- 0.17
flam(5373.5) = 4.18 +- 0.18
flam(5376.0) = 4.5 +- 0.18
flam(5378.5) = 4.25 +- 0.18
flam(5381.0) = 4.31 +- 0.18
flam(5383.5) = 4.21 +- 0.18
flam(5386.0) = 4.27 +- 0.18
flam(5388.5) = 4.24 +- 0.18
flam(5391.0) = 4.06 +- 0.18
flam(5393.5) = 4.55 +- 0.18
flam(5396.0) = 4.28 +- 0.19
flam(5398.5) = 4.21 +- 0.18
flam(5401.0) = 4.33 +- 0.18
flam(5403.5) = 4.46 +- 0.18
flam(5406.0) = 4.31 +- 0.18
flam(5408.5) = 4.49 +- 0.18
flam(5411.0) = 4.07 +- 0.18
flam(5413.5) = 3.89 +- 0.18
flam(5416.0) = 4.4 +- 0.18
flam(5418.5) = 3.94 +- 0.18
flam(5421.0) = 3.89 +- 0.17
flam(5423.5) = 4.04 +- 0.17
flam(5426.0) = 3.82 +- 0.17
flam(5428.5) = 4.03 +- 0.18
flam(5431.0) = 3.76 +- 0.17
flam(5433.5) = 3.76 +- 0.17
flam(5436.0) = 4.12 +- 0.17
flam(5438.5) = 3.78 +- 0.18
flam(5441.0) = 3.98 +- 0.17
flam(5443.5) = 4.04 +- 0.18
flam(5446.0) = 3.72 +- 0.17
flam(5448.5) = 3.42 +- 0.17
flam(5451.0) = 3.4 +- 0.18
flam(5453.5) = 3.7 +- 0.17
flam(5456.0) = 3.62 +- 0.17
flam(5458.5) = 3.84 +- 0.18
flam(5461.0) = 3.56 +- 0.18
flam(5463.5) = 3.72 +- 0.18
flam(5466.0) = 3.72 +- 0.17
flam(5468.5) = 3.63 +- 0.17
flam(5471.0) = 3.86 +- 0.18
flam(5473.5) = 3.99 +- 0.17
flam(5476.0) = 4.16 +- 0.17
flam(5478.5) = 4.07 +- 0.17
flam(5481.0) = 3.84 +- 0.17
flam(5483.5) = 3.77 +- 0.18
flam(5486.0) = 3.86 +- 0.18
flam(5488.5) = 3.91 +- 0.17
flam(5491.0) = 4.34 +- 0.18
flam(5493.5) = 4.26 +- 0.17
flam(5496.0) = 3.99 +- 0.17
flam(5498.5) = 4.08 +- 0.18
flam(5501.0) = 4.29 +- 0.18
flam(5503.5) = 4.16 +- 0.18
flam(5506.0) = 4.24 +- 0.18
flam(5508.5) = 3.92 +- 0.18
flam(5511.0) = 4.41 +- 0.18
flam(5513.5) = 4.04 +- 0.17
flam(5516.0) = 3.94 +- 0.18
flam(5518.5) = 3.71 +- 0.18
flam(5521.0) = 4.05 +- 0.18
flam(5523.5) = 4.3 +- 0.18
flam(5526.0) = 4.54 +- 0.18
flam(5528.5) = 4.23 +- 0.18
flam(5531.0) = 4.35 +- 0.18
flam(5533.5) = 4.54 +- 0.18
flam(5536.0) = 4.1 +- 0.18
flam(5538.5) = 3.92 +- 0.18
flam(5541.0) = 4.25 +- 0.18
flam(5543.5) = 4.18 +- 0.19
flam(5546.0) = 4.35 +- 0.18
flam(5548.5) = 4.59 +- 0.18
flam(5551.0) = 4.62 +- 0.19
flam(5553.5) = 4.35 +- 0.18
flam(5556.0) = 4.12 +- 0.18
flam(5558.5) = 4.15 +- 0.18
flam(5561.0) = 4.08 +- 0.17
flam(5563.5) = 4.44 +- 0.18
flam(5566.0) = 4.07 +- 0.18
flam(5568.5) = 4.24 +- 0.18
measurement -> -0.08 mag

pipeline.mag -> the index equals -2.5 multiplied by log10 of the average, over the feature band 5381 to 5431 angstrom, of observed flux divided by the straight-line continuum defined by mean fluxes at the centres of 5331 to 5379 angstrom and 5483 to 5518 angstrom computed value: -0.043 mag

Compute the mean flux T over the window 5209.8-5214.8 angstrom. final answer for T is 3.54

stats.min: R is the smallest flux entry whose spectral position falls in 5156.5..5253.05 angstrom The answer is 3.45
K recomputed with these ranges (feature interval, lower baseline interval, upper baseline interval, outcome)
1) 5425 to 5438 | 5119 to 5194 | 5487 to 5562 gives 0.070 mag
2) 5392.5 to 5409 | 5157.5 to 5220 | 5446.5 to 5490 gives -0.146 mag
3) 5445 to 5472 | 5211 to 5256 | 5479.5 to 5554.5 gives 0.129 mag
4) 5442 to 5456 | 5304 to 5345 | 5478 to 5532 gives 0.111 mag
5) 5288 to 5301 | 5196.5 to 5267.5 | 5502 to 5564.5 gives -0.012 mag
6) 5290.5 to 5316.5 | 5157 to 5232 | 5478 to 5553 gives 0.038 mag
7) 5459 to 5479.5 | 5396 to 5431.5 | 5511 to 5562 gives 0.092 mag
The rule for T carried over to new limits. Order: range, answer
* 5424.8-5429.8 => 3.92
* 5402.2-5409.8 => 4.42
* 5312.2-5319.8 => 4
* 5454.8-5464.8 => 3.69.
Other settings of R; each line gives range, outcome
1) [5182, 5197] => 3.63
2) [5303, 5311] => 3.66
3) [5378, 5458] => 3.4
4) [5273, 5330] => 3.64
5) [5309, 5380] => 3.52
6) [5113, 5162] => 3.6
